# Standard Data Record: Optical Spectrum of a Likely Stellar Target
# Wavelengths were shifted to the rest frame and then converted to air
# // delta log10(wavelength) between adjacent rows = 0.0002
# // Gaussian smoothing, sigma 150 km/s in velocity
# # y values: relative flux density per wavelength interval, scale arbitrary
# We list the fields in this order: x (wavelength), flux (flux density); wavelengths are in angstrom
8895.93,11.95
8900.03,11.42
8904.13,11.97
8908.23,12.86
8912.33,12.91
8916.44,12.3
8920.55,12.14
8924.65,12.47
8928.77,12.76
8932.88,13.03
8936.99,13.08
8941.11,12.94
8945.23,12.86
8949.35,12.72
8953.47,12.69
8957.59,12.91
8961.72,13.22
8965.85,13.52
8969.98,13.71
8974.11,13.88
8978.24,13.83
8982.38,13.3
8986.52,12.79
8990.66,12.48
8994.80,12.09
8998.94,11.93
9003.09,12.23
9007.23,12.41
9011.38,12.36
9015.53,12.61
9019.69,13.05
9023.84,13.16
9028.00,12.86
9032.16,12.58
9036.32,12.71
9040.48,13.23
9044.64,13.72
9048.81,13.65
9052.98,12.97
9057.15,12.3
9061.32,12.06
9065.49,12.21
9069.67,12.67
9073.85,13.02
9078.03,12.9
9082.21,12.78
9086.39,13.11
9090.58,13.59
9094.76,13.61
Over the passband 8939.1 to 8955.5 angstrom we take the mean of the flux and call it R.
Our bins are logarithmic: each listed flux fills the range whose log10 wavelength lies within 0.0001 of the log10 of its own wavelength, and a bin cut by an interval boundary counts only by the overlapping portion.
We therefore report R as 12.8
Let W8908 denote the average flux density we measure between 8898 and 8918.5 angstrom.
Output 12.3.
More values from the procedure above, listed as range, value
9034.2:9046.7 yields 13.2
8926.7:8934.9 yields 12.9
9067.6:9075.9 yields 12.8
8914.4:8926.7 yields 12.3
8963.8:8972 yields 13.6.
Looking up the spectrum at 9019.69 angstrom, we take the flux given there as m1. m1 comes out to 13.05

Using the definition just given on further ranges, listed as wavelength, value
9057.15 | 12.3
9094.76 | 13.61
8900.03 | 11.42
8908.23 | 12.86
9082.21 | 12.78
